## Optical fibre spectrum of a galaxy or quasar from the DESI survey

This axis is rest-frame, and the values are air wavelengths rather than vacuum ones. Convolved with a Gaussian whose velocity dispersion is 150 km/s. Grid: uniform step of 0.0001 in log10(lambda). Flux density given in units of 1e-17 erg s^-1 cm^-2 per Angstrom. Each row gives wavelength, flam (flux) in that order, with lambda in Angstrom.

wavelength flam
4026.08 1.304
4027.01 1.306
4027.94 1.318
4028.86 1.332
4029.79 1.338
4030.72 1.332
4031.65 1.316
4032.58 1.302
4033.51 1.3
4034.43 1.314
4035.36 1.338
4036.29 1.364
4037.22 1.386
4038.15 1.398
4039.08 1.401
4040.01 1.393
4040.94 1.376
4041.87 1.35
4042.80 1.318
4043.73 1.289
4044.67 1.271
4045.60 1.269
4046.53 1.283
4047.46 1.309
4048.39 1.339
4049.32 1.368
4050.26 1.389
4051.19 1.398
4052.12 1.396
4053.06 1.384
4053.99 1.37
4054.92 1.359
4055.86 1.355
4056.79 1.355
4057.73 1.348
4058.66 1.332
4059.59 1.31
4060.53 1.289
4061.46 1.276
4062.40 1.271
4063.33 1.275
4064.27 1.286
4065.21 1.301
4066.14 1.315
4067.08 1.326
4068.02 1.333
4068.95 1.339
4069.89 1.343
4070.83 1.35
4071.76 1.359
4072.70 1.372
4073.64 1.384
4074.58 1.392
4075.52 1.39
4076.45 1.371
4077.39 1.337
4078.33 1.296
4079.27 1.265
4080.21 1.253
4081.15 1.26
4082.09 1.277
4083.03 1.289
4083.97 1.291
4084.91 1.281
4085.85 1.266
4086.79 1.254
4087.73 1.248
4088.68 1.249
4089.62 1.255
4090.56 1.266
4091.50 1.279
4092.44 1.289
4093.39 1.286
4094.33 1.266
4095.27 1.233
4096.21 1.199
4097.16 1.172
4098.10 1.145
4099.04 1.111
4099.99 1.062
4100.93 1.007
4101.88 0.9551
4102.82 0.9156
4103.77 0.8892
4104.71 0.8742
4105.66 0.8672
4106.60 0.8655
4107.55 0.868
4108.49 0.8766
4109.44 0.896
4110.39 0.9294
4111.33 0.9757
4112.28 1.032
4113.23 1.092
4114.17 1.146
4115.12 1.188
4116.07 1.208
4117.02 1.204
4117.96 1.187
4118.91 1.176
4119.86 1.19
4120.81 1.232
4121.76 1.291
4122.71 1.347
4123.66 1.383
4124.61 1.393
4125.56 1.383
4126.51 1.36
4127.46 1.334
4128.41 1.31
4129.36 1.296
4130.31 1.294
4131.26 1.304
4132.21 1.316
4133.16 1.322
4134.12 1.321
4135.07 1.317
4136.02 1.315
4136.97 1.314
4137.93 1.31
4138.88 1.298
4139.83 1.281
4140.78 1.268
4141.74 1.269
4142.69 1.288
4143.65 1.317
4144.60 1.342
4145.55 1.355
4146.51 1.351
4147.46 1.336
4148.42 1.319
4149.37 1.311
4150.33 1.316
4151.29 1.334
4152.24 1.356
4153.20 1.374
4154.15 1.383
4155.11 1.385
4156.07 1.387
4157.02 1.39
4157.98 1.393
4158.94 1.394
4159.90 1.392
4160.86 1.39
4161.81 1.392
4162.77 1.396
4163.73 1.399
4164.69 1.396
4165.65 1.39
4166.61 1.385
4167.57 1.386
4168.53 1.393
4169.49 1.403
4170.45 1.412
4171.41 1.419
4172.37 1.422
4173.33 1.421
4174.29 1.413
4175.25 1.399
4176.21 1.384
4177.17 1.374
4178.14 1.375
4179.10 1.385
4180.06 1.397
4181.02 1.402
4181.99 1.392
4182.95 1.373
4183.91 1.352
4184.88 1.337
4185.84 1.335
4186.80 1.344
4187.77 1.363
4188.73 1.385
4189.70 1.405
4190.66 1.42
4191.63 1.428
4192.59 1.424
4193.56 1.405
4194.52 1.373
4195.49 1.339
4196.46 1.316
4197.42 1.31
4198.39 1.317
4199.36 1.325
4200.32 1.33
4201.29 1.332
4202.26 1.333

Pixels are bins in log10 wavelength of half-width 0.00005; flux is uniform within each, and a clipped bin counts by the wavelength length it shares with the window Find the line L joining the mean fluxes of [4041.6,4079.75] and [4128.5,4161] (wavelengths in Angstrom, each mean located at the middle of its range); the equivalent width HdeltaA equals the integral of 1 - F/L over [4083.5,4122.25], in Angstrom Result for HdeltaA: 6.1 Angstrom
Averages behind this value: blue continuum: 1.33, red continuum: 1.33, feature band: 1.12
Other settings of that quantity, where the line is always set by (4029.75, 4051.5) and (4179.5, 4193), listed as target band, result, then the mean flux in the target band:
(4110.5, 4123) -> 1.8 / 1.17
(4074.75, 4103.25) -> 2.6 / 1.23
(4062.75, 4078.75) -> 0.1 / 1.34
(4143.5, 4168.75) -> 0.1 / 1.37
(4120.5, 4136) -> 0.4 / 1.33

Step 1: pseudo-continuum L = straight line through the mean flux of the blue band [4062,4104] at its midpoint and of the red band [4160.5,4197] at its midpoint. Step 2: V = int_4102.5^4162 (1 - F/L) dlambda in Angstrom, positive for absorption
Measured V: 3.7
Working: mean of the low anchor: 1.25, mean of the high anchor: 1.39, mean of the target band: 1.24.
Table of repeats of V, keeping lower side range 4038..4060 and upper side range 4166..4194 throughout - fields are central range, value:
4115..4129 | 0.92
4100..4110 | 3.34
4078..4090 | 0.81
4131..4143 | 0.65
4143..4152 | 0.32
